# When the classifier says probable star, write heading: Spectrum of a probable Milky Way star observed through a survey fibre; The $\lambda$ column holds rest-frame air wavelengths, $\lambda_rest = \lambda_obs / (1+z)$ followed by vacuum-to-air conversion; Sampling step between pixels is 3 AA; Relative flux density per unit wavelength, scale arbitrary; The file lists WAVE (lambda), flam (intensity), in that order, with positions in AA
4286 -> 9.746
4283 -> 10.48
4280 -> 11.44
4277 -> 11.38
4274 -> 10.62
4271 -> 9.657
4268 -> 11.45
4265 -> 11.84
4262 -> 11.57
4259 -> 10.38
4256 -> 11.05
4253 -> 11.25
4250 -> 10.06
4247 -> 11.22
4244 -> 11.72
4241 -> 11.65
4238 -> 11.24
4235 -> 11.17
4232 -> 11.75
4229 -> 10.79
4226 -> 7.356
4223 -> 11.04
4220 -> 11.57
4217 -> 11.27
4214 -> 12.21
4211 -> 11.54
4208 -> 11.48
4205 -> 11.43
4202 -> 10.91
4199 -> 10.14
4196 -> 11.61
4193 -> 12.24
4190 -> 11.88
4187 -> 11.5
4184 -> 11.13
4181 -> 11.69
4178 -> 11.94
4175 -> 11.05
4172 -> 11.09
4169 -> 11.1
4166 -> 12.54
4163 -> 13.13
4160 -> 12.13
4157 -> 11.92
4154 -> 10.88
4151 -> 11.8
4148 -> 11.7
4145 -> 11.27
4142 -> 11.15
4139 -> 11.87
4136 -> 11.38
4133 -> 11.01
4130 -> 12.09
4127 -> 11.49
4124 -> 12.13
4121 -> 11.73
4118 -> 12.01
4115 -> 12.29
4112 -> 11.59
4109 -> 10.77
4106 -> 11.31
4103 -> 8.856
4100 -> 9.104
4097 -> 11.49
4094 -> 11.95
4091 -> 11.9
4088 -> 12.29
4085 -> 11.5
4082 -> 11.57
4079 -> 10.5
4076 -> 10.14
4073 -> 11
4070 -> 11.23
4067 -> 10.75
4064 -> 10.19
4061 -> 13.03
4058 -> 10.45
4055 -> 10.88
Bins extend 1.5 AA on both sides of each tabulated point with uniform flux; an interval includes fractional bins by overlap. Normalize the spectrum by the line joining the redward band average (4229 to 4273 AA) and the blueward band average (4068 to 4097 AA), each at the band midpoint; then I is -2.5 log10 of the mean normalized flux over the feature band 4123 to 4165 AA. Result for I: -0.04 mag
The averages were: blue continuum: 11.3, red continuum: 11.1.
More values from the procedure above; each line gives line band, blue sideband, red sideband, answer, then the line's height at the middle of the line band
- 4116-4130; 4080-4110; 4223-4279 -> -0.08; 11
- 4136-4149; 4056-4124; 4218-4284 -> -0.04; 11.1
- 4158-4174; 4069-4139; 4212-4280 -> -0.07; 11.2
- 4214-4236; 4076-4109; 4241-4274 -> 0.02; 11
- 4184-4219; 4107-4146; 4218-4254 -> -0.03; 11.1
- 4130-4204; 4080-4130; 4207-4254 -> -0.03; 11.2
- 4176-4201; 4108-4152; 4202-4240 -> -0.02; 11.3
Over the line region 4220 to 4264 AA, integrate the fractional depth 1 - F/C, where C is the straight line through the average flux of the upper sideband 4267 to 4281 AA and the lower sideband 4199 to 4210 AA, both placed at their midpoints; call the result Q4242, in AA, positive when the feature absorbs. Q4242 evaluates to 0.3 AA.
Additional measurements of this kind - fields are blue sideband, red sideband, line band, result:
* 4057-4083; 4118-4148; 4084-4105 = 0.39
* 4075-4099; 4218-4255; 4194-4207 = -0.07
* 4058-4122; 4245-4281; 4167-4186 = -0.48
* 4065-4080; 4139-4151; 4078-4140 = -1.52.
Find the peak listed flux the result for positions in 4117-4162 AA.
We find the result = 12.13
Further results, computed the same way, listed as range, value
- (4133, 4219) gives 13.13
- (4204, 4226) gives 12.21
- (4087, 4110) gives 12.29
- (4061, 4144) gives 13.03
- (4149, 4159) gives 11.92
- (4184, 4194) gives 12.24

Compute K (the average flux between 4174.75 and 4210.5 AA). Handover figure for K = 11.4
